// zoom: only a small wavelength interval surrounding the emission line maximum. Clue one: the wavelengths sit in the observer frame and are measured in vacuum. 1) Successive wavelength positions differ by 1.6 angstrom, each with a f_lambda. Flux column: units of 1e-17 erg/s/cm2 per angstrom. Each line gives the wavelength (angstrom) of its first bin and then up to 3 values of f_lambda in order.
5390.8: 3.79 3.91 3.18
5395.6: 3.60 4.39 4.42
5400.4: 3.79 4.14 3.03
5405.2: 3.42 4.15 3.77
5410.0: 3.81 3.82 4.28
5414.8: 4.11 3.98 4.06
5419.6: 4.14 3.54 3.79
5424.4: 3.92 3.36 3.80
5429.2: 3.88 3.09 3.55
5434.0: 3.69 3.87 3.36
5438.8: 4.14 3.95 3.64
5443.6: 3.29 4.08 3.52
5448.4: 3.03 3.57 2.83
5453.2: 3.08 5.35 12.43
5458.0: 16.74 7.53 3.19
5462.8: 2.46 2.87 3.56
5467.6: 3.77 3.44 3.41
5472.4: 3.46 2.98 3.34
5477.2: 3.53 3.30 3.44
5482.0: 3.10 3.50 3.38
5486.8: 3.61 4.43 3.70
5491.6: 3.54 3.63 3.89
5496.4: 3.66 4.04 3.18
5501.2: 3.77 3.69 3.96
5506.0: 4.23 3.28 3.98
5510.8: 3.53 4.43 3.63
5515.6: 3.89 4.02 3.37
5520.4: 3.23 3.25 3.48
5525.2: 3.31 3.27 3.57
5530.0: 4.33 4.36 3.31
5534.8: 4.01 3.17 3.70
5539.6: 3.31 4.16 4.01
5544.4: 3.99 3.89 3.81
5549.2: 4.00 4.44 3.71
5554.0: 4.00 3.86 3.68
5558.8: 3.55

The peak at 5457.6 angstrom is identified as H-beta 4861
